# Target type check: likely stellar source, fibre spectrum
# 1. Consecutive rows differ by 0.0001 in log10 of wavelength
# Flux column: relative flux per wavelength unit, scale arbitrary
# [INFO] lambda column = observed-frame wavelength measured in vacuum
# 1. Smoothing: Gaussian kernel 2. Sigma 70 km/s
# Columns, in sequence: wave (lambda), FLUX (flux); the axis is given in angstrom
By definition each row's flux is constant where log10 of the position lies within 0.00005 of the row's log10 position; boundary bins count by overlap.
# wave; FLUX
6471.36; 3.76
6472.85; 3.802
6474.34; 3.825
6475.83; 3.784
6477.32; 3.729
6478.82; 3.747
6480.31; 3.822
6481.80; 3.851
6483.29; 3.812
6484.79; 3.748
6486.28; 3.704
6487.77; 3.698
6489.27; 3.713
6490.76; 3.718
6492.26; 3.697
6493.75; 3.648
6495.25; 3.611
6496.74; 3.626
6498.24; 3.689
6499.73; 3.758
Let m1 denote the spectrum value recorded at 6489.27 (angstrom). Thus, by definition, 3.713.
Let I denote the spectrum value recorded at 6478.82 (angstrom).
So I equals 3.747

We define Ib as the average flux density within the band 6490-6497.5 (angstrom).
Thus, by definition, 3.66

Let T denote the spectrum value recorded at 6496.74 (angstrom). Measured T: 3.626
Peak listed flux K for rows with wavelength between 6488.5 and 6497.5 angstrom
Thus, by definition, 3.718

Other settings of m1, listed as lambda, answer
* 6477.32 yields 3.729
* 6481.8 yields 3.851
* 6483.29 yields 3.812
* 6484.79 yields 3.748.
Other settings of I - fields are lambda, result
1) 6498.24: 3.689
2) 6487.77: 3.698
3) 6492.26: 3.697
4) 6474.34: 3.825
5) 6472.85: 3.802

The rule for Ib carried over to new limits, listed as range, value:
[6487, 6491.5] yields 3.71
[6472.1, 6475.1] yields 3.82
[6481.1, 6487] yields 3.78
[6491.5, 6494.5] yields 3.67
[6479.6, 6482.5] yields 3.84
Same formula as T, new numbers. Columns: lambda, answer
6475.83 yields 3.784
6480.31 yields 3.822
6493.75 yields 3.648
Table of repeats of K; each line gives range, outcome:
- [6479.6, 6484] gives 3.851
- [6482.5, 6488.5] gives 3.812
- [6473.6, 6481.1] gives 3.825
